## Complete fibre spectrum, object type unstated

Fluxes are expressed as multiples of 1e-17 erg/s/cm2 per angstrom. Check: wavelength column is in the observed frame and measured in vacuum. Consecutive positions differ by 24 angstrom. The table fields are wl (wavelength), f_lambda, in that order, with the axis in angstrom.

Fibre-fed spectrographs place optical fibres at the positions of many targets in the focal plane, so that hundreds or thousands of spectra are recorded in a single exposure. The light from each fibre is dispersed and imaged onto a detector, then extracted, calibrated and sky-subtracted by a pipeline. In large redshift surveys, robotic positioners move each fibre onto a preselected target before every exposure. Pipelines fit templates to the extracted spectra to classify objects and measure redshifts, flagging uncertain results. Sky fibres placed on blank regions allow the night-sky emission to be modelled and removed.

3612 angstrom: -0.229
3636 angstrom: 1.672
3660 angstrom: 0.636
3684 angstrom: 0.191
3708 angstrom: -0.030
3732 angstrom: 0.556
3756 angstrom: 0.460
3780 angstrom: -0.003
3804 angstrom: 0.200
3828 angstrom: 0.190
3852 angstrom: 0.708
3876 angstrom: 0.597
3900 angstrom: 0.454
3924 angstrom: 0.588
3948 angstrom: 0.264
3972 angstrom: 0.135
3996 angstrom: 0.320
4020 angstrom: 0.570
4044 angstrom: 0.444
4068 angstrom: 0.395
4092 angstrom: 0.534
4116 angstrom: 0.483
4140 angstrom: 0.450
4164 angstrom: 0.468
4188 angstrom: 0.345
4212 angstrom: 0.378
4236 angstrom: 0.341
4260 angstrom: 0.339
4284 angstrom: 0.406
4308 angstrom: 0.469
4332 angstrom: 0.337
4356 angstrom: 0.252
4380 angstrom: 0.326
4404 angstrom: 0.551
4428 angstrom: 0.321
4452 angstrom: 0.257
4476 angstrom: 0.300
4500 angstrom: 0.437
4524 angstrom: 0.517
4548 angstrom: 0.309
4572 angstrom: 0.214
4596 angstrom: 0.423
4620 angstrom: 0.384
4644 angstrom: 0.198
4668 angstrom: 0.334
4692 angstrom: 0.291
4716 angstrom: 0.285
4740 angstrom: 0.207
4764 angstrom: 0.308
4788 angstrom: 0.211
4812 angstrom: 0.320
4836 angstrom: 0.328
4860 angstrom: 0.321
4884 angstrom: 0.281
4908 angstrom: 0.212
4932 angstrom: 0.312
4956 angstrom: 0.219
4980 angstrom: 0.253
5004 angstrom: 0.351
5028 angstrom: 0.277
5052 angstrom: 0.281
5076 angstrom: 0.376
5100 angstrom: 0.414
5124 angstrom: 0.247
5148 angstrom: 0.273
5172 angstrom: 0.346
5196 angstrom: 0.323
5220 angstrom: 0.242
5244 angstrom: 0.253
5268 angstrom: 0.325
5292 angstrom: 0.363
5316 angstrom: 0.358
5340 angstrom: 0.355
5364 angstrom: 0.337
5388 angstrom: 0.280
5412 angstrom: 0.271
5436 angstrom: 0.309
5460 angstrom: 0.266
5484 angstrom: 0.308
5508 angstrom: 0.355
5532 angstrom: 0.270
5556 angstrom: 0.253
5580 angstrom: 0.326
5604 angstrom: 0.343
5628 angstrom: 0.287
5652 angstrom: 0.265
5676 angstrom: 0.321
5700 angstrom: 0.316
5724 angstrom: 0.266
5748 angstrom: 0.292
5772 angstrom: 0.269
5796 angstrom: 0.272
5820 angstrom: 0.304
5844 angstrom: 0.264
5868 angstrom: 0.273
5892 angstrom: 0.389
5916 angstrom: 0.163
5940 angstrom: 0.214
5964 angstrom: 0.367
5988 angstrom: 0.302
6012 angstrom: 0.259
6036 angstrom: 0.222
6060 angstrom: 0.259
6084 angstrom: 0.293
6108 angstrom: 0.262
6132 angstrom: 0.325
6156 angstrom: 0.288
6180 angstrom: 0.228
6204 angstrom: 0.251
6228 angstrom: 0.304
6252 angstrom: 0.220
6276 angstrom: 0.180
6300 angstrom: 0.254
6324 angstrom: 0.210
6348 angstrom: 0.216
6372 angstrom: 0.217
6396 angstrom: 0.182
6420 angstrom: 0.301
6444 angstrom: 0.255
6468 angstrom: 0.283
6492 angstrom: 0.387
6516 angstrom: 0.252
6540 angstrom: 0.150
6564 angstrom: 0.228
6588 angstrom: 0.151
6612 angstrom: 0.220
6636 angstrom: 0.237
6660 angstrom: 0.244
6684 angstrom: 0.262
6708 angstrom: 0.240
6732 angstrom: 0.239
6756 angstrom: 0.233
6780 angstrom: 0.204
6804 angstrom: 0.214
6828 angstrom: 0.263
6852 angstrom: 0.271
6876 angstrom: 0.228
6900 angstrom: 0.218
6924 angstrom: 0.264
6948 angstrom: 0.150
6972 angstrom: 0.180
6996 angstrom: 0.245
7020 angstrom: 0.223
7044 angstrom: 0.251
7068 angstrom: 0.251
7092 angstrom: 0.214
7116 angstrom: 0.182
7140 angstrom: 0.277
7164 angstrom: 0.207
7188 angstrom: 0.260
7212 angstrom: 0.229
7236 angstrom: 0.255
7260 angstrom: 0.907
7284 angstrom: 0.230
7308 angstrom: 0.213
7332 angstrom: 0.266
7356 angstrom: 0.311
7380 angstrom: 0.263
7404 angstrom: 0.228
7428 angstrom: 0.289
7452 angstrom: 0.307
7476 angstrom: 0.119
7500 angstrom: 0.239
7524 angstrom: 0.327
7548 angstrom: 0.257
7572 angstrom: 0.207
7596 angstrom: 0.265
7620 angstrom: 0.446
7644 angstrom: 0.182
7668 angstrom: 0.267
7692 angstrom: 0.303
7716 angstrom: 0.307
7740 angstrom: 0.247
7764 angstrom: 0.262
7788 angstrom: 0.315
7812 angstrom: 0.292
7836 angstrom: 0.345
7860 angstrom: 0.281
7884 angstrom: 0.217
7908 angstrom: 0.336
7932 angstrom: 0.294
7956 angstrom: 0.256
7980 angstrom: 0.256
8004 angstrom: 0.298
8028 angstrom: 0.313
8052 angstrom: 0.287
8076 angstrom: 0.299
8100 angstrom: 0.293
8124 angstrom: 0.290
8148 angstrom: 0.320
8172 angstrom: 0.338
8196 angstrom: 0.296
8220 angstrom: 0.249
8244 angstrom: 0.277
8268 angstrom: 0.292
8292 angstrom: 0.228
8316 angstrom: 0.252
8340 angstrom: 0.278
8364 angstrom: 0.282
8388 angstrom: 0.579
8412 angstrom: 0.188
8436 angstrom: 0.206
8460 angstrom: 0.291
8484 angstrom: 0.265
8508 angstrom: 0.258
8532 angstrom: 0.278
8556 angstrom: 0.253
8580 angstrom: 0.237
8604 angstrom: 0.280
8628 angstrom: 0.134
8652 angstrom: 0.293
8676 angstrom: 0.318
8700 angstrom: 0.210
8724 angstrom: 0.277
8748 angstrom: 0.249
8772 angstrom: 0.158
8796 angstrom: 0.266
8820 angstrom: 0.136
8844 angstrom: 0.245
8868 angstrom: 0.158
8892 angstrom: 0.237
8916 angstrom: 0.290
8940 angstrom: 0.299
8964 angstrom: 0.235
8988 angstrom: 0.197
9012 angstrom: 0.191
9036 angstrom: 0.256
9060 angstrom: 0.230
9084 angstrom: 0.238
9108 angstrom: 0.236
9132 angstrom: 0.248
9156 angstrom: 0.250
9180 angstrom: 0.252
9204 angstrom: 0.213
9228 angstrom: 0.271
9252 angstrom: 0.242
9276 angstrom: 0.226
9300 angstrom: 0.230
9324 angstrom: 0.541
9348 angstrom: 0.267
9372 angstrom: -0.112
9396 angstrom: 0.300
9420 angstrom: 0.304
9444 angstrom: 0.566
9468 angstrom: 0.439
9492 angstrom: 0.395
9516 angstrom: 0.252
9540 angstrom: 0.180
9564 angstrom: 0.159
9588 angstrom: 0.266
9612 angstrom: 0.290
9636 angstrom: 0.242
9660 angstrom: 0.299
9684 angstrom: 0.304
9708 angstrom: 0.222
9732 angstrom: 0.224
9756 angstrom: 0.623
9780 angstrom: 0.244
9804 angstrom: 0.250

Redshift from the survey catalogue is 0.95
